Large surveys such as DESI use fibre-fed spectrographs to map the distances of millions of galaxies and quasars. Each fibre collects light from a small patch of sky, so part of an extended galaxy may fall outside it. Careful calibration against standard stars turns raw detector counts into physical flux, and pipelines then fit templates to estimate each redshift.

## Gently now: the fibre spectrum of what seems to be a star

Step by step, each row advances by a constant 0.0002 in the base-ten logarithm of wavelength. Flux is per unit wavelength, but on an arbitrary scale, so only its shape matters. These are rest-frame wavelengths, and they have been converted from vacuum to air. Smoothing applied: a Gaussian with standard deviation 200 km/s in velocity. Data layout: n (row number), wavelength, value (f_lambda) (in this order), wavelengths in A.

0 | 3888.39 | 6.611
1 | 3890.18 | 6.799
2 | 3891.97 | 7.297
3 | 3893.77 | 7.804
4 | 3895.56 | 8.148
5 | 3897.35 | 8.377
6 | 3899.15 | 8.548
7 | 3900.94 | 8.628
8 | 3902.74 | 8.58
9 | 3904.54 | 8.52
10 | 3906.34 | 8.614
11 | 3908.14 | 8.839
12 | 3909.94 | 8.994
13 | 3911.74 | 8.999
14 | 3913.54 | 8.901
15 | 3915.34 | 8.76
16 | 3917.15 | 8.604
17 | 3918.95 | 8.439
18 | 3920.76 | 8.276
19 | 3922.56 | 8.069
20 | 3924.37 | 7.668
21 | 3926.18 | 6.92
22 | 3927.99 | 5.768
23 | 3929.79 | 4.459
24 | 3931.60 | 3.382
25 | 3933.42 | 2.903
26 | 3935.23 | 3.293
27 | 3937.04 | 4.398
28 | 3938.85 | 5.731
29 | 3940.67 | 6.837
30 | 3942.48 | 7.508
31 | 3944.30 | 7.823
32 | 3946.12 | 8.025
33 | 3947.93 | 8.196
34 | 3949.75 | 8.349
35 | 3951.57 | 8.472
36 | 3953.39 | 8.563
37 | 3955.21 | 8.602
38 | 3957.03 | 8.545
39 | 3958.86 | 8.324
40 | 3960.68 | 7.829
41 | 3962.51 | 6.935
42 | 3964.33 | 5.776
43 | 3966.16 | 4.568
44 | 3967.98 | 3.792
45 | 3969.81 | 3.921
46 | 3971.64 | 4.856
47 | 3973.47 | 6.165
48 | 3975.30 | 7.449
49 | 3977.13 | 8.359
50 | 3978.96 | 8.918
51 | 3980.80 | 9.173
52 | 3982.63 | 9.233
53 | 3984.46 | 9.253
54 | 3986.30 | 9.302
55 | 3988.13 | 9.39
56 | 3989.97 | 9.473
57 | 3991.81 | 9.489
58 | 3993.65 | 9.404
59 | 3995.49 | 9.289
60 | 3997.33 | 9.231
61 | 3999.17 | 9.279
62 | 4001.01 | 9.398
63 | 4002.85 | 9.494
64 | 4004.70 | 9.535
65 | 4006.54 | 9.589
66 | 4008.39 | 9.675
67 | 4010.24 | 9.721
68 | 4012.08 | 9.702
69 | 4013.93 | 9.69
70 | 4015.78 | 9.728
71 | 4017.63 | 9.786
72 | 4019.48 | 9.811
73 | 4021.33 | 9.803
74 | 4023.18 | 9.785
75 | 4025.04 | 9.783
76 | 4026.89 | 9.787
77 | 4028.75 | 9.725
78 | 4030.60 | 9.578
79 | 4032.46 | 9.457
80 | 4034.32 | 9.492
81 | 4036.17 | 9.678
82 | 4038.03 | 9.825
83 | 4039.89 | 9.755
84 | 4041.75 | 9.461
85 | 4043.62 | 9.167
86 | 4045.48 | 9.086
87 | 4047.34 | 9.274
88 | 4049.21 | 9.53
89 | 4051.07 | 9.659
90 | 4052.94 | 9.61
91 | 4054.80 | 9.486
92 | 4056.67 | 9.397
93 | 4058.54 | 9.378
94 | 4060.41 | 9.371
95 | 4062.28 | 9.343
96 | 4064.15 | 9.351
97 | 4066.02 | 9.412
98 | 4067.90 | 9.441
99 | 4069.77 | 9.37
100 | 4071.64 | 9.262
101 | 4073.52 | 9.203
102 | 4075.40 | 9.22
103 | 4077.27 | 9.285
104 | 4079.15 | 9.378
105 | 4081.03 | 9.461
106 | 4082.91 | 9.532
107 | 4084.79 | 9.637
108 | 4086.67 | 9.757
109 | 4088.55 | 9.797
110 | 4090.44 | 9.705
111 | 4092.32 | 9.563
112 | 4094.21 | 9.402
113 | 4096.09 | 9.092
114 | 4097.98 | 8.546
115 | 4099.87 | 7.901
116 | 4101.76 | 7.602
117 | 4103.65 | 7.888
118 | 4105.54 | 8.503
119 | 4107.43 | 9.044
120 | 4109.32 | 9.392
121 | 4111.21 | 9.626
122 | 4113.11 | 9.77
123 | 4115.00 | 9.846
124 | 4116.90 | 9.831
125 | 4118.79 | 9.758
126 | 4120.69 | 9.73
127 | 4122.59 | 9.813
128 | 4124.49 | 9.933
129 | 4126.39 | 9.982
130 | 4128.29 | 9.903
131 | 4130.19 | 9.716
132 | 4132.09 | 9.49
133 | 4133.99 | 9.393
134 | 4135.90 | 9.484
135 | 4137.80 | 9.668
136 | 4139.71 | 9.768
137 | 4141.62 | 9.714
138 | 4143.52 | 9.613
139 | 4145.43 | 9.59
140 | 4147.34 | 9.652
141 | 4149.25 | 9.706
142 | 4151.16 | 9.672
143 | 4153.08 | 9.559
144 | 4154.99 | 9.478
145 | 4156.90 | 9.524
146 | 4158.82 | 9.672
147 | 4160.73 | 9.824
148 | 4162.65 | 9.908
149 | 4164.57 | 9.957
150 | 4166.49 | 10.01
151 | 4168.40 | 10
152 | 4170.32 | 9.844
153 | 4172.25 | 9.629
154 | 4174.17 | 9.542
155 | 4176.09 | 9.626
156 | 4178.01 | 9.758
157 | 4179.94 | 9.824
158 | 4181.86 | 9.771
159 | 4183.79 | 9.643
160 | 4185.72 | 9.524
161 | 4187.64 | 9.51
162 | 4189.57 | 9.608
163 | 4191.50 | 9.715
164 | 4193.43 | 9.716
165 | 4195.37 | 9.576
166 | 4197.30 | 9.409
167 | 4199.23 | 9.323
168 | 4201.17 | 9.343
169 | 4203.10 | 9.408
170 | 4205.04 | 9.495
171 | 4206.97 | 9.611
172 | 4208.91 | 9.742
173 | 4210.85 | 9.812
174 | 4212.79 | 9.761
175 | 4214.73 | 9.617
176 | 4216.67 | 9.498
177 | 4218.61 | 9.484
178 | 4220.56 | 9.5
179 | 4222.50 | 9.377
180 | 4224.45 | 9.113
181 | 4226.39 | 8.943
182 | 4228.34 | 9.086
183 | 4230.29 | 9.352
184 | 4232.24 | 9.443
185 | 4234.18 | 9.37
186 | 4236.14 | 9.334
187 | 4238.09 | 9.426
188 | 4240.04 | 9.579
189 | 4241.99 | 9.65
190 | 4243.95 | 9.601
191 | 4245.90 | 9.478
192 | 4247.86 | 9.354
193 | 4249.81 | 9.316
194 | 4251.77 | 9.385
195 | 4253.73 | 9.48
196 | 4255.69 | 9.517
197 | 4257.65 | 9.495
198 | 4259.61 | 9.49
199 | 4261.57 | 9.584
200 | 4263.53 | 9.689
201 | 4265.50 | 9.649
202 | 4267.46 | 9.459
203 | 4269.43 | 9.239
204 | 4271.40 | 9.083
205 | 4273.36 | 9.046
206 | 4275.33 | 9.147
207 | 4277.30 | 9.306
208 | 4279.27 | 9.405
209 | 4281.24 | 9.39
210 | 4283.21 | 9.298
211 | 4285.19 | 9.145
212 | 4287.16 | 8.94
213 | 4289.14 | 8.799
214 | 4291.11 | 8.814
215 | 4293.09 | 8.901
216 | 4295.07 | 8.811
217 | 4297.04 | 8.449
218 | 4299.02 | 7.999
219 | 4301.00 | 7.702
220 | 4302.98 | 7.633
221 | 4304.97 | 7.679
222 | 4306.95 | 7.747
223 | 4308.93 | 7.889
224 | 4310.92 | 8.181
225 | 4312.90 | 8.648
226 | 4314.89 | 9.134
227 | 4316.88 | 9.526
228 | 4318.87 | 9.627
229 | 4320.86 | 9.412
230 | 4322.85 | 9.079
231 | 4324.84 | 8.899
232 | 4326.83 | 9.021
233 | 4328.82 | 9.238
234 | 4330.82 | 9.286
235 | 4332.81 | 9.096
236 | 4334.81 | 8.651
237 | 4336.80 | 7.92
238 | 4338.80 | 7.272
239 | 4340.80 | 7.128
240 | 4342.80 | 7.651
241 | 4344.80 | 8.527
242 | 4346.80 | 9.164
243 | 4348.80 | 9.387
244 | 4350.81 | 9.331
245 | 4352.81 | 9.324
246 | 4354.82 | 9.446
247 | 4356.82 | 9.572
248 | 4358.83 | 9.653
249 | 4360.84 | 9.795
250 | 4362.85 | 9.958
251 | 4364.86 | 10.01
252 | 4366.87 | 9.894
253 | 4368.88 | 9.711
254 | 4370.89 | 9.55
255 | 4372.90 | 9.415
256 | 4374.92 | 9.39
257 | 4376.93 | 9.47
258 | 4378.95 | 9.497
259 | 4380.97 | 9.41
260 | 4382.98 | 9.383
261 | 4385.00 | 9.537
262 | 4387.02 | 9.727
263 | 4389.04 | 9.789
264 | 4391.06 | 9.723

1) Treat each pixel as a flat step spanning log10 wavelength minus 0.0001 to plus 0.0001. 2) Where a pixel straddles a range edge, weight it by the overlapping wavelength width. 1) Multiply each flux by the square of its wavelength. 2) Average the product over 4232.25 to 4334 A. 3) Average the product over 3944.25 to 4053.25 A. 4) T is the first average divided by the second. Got 1.19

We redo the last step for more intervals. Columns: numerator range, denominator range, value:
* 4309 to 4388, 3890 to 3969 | 1.53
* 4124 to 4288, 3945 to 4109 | 1.17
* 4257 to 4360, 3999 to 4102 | 1.06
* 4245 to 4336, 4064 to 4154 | 1.04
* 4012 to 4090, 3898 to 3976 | 1.42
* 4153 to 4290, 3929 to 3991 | 1.54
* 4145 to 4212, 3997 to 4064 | 1.09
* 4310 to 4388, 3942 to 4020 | 1.30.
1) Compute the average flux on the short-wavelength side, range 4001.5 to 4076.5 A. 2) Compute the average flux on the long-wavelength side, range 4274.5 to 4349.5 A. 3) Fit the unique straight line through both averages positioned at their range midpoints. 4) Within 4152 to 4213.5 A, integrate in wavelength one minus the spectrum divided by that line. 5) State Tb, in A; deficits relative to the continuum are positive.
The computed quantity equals -3.9 A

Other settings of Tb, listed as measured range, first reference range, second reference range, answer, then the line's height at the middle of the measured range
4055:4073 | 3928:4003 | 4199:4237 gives -2.64 A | 8.17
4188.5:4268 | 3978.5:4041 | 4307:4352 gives -4.50 A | 8.97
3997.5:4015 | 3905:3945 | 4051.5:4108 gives -3.03 A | 8.14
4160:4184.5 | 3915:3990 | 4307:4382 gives -4.73 A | 8.21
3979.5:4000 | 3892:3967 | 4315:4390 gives -4.40 A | 7.67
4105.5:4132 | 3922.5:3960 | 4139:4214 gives -2.14 A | 8.94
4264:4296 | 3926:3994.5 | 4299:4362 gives -2.49 A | 8.5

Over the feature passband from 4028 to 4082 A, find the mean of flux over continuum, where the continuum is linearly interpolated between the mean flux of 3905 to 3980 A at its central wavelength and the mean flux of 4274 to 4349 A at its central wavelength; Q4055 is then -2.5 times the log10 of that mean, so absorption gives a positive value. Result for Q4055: -0.24 mag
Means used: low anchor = 7.05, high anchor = 8.68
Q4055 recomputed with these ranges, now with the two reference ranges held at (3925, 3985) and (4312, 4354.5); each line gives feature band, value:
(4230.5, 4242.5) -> -0.142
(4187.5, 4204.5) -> -0.178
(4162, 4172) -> -0.246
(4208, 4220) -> -0.180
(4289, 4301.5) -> 0.014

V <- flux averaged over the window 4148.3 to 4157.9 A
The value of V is 9.58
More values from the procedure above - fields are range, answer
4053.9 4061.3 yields 9.4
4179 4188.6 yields 9.66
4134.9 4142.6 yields 9.66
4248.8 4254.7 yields 9.4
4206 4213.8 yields 9.74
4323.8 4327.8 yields 8.97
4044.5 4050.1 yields 9.29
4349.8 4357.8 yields 9.42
